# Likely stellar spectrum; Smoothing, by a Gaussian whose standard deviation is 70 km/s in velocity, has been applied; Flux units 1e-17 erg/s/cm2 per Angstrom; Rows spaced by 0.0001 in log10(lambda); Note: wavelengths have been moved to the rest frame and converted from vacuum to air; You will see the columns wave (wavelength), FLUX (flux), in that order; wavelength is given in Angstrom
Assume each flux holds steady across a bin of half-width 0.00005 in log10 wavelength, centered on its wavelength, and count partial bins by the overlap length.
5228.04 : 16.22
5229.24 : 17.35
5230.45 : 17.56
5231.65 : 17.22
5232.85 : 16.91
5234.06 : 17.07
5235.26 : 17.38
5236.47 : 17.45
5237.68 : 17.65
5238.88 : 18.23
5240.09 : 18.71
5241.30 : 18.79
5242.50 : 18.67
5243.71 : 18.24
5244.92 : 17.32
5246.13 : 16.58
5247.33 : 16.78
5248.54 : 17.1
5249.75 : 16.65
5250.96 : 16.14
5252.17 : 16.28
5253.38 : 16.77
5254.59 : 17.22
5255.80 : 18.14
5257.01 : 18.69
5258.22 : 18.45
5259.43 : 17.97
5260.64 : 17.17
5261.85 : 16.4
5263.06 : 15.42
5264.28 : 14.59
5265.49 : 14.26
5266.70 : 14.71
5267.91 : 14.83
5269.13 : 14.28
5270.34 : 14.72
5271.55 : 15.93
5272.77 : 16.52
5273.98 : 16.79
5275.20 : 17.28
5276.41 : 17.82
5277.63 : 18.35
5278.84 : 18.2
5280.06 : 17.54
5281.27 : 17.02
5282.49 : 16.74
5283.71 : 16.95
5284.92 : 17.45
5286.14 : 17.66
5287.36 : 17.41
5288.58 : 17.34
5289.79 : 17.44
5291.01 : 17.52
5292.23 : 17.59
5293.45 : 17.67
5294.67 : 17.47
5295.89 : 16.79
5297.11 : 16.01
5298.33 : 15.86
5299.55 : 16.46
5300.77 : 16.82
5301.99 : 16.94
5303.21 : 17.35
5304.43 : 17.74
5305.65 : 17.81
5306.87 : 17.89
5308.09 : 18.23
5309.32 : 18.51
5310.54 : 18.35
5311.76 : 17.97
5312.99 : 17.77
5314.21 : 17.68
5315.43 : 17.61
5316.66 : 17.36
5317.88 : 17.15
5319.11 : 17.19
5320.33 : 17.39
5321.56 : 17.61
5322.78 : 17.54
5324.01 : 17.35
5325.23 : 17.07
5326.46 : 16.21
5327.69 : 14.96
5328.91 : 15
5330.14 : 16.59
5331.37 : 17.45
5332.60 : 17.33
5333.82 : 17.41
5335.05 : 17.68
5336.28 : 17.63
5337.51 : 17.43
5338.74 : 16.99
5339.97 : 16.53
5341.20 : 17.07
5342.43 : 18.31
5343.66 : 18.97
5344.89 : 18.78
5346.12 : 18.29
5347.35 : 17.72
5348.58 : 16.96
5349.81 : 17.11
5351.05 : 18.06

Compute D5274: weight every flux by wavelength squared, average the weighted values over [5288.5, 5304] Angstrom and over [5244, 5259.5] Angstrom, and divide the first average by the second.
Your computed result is 1.00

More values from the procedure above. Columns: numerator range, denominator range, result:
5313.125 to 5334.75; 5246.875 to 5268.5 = 1.06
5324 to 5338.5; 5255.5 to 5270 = 1.07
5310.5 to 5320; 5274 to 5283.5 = 1.02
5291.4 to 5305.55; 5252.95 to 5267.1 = 1.04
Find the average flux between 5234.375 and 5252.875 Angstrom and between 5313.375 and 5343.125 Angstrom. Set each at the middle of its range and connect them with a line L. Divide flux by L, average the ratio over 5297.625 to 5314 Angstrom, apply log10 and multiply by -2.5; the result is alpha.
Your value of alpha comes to -0.02 mag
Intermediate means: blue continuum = 17.5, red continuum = 17.1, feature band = 17.5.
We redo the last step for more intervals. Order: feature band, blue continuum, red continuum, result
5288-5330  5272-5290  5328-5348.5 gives 0.010 mag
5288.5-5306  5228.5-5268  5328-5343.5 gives 0.000 mag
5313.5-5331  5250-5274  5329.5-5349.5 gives 0.022 mag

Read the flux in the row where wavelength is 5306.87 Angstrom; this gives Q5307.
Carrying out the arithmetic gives 17.89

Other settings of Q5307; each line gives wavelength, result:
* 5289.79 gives 17.44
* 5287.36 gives 17.41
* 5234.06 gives 17.07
